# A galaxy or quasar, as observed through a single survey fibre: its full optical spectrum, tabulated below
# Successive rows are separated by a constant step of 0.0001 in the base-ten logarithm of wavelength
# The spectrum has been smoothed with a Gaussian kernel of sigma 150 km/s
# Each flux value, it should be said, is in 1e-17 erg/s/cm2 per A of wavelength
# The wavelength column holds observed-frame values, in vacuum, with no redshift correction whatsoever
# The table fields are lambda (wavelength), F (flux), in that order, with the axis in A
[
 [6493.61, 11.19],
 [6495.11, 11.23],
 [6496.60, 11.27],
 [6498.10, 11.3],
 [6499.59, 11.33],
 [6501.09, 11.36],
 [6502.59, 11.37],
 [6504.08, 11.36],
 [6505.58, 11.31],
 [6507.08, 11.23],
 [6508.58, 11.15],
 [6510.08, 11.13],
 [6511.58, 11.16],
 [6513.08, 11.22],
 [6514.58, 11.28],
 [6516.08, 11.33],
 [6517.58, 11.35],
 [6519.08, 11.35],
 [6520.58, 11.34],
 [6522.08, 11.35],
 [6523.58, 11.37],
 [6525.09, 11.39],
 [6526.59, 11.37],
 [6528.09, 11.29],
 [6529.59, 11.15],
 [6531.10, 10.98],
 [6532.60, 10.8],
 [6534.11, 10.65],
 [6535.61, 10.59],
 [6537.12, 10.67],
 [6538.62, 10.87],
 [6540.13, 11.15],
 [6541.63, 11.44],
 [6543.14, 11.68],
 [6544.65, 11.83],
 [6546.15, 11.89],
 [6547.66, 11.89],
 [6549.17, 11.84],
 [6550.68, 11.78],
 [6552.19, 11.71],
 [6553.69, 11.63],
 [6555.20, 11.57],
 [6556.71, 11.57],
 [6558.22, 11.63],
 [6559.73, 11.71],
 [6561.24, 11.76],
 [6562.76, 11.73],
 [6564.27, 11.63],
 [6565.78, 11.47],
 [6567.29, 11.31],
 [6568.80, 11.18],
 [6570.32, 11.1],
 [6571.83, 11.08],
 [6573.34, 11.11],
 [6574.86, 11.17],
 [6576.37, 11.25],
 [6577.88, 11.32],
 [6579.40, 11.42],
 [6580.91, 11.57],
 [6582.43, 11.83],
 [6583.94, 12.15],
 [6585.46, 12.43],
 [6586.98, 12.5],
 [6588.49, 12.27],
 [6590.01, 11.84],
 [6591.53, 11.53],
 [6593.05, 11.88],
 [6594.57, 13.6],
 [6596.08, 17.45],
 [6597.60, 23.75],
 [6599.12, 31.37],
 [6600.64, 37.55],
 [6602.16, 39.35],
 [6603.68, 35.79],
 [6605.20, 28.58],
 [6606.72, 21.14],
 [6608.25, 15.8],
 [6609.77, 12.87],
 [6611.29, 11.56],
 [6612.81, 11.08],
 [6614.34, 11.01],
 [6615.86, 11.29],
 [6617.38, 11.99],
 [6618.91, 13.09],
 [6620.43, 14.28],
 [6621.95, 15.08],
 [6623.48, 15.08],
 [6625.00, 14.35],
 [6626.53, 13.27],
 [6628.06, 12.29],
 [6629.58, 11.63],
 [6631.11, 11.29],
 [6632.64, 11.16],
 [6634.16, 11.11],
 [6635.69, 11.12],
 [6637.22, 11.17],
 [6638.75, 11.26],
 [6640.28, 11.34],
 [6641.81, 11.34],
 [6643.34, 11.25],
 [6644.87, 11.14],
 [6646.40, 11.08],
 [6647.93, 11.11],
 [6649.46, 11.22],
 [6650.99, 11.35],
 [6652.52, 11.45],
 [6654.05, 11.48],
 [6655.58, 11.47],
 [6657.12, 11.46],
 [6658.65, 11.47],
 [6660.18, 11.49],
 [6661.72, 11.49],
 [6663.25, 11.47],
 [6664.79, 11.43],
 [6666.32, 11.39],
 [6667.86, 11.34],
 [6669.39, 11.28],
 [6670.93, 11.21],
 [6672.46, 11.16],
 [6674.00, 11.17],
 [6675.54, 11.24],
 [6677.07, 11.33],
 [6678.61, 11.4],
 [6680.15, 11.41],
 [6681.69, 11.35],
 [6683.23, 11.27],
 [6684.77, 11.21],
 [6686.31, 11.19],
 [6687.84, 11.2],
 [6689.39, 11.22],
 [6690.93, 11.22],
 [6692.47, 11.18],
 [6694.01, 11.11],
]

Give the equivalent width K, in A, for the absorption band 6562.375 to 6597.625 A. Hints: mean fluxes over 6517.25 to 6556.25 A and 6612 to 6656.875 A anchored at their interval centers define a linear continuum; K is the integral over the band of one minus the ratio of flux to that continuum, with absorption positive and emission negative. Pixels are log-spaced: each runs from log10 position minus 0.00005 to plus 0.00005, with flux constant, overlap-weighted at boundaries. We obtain -1.9 A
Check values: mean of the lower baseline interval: 11.3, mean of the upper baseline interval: 11.9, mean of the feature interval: 12.2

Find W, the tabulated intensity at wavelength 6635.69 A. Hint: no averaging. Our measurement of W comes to 11.12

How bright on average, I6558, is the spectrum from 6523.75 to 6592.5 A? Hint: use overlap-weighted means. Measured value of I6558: 11.5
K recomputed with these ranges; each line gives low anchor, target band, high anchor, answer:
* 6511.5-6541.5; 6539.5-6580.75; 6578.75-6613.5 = 8.4 A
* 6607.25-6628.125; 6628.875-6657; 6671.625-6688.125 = 2.5 A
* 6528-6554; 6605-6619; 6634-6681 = -3.8 A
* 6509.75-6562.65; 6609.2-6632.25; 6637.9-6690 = -2.7 A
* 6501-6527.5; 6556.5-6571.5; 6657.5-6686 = -0.2 A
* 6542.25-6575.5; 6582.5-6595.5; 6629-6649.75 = -1.0 A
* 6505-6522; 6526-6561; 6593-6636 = 4.5 A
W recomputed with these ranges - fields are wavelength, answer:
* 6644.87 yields 11.14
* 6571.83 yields 11.08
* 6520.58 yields 11.34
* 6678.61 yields 11.4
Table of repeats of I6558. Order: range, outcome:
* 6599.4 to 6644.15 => 15.9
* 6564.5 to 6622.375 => 15.7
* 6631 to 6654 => 11.2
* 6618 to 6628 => 14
